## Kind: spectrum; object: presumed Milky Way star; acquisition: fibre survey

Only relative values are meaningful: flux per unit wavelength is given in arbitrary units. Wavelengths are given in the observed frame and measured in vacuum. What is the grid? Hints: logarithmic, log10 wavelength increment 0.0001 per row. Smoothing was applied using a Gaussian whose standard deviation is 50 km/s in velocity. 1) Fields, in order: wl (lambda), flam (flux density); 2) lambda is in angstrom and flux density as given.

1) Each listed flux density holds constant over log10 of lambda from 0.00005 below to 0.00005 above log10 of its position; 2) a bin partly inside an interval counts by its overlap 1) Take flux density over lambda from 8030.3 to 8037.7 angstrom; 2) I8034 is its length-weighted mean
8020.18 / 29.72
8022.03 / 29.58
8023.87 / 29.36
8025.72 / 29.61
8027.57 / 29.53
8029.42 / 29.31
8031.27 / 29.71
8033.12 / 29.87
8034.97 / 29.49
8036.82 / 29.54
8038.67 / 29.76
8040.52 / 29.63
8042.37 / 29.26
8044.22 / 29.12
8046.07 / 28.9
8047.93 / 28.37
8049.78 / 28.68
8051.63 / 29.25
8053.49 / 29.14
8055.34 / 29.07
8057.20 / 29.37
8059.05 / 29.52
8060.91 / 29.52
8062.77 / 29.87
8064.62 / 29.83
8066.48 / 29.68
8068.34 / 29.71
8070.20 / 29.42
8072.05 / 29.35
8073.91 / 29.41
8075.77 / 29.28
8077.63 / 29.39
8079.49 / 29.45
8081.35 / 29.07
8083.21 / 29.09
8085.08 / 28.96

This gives 29.6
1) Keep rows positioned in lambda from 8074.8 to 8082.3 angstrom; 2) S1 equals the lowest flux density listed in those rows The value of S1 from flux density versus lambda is 29.07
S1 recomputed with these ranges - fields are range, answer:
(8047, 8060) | 28.37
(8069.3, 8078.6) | 29.28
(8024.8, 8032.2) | 29.31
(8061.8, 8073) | 29.35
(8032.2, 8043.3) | 29.26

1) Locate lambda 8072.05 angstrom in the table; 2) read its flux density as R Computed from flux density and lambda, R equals 29.35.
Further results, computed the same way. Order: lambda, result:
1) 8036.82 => 29.54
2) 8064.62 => 29.83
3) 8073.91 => 29.41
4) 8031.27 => 29.71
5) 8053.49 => 29.14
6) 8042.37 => 29.26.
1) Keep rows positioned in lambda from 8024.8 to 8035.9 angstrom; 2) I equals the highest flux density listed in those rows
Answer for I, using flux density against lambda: 29.87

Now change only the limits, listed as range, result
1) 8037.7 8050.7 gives 29.76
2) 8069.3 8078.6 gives 29.42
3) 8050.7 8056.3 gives 29.25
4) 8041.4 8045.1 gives 29.26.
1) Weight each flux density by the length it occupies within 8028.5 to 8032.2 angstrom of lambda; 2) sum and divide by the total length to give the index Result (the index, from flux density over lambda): 29.5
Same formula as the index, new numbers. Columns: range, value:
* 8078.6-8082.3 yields 29.3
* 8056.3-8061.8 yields 29.5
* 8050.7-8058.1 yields 29.2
